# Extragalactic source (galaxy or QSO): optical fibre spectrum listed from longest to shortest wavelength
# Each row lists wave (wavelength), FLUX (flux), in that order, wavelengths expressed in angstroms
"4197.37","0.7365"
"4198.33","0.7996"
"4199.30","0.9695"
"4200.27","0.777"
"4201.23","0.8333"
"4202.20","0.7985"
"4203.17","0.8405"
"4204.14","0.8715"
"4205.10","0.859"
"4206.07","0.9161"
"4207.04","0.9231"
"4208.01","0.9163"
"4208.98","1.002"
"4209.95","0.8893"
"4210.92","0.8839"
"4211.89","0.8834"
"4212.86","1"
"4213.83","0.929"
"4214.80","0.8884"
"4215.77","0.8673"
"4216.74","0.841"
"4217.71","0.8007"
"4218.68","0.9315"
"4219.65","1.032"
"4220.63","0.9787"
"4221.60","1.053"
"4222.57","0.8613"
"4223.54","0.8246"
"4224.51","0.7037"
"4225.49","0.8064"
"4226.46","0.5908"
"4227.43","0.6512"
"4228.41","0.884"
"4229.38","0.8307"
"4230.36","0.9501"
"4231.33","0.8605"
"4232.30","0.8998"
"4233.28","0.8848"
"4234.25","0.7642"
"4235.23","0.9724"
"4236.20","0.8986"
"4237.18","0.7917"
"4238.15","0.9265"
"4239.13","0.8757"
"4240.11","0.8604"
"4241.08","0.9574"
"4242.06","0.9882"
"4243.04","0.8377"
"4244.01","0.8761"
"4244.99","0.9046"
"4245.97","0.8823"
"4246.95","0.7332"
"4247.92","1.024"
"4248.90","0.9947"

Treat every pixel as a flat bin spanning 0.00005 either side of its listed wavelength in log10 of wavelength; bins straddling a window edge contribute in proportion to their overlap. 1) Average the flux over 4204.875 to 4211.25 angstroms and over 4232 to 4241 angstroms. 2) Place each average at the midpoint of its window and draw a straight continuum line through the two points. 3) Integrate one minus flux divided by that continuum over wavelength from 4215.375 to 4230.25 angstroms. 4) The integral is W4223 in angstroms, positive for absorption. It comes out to 0.8 angstroms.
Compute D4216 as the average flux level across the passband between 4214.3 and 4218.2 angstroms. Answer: 0.851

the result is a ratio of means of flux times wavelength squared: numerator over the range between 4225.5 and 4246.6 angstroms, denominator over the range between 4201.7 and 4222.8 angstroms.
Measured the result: 0.96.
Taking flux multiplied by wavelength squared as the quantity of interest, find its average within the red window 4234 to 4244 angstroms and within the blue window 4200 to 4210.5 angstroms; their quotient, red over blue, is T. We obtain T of 1.03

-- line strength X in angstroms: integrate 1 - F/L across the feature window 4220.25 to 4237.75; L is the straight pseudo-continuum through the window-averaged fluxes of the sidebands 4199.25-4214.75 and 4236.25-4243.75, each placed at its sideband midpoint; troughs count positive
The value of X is 0.92 angstroms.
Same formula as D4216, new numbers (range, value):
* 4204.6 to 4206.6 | 0.89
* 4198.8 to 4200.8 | 0.872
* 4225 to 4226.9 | 0.701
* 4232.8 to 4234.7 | 0.828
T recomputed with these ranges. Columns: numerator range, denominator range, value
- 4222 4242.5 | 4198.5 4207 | 1.00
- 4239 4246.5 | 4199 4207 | 1.06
